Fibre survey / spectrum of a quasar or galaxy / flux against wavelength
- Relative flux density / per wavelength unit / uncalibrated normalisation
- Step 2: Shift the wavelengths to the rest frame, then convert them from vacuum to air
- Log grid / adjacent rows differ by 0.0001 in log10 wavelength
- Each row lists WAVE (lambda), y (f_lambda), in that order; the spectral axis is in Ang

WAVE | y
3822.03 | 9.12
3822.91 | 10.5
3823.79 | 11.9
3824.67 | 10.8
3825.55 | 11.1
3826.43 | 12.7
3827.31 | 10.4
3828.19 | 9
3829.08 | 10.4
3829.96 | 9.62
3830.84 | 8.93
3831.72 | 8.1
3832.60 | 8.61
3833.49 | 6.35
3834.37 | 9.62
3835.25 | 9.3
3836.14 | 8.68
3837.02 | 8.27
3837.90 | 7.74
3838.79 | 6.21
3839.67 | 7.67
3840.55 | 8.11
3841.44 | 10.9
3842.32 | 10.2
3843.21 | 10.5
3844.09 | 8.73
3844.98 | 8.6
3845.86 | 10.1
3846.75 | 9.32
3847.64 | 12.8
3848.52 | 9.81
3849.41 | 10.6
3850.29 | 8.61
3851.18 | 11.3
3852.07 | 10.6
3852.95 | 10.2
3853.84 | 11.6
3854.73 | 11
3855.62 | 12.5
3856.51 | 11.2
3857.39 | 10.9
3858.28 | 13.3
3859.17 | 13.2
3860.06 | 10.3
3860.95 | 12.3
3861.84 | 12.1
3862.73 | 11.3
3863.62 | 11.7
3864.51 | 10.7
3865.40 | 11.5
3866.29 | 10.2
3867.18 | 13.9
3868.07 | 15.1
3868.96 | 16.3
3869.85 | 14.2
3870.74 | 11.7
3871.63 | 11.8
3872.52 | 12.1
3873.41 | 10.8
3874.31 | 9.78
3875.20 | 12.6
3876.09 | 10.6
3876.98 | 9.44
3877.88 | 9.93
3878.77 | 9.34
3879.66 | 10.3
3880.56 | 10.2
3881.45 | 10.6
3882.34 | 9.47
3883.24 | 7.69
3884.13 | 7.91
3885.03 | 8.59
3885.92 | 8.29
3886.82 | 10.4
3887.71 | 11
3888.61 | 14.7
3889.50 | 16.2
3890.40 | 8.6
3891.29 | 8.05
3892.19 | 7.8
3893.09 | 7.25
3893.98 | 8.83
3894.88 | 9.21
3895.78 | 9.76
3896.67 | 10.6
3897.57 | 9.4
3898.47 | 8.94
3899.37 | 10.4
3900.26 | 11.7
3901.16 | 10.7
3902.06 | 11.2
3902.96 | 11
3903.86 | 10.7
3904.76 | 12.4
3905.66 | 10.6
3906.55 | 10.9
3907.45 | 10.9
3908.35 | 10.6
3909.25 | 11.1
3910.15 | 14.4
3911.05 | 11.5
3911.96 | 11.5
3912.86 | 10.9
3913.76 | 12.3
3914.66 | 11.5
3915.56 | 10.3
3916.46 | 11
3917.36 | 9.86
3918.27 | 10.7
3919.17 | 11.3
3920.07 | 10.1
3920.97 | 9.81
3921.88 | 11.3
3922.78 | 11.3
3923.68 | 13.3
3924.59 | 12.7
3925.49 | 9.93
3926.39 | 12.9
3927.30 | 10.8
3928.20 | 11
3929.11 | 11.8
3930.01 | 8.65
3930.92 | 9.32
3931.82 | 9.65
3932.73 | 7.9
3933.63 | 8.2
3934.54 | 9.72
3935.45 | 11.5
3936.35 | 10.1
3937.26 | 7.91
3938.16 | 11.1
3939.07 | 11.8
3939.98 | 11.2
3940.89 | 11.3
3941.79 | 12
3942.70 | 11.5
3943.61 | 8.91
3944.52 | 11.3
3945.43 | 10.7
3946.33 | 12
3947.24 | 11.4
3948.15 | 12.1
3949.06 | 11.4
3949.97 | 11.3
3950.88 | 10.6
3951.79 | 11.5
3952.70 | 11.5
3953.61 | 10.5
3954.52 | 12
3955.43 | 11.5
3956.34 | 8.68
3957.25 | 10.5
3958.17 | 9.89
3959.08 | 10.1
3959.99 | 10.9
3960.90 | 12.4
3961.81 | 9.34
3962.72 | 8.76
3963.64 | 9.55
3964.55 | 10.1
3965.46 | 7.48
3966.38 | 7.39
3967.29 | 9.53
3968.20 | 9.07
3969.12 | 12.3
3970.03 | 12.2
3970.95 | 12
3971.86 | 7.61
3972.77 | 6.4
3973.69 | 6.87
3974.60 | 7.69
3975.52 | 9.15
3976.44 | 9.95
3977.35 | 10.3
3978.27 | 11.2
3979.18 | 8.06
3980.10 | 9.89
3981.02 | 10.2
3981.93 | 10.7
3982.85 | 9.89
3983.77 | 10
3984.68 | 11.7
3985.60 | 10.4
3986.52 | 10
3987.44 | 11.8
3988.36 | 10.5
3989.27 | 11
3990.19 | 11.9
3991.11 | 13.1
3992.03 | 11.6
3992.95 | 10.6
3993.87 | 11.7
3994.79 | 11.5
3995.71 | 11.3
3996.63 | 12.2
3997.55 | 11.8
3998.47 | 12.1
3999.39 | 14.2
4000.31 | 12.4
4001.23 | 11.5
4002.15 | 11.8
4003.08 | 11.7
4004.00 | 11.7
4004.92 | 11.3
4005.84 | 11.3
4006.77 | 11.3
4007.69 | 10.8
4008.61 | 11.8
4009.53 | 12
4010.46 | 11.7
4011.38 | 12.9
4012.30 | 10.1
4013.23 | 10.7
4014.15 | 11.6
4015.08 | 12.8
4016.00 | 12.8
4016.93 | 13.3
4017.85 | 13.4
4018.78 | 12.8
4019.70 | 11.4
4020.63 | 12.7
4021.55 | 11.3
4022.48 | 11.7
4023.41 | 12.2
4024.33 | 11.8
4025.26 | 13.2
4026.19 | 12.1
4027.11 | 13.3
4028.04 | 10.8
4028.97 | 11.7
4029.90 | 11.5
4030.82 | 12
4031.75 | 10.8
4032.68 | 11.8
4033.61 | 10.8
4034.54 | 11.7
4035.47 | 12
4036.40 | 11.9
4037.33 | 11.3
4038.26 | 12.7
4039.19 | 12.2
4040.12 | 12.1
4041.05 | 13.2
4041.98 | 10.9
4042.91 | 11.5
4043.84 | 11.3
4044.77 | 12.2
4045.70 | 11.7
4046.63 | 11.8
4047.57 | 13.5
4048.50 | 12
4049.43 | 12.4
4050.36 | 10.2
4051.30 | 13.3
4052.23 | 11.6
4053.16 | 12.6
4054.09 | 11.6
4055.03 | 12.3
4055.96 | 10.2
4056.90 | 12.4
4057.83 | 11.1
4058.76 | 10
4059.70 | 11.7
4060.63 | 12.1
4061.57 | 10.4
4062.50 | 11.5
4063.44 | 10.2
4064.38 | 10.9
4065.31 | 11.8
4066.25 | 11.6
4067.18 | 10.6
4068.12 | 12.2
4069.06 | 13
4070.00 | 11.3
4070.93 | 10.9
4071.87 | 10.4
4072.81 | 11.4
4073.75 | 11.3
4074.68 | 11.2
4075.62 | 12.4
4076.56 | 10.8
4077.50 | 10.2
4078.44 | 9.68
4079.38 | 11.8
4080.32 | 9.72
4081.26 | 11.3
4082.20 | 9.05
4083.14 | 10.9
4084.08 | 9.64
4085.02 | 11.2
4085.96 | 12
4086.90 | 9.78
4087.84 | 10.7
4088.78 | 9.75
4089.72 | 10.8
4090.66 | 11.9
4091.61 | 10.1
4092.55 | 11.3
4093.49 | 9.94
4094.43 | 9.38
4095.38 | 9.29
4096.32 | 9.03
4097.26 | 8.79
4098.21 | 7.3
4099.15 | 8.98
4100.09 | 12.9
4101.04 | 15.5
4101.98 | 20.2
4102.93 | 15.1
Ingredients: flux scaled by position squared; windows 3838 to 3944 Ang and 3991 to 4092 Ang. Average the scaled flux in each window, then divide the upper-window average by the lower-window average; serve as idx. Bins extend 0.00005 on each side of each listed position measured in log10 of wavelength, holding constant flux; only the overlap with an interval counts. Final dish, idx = 1.17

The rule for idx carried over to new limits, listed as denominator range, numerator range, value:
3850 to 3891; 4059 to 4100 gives 1.06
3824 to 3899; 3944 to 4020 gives 1.12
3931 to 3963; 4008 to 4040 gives 1.17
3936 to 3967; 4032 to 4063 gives 1.17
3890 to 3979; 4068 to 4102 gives 1.12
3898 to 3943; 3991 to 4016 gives 1.13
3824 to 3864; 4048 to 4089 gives 1.24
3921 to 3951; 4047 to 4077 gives 1.14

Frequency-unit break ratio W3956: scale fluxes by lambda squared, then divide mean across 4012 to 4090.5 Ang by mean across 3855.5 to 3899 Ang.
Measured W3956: 1.2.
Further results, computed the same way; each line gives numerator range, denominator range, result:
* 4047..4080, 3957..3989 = 1.22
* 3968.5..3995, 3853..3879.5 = 0.93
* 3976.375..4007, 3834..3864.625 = 1.17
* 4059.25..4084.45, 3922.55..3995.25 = 1.12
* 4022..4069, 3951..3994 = 1.19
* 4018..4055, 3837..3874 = 1.19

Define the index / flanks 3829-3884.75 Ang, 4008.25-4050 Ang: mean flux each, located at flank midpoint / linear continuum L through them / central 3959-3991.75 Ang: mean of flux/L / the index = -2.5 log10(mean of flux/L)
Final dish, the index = 0.15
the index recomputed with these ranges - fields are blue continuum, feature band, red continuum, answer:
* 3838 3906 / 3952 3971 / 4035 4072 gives 0.09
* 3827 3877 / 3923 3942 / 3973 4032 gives 0.04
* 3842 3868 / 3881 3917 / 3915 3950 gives 0.04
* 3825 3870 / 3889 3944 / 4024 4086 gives 0.02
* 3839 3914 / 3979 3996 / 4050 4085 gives 0.01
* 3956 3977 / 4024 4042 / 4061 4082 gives -0.14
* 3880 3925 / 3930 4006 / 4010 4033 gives 0.08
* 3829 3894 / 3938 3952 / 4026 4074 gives -0.03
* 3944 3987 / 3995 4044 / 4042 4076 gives -0.09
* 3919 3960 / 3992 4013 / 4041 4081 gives -0.06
